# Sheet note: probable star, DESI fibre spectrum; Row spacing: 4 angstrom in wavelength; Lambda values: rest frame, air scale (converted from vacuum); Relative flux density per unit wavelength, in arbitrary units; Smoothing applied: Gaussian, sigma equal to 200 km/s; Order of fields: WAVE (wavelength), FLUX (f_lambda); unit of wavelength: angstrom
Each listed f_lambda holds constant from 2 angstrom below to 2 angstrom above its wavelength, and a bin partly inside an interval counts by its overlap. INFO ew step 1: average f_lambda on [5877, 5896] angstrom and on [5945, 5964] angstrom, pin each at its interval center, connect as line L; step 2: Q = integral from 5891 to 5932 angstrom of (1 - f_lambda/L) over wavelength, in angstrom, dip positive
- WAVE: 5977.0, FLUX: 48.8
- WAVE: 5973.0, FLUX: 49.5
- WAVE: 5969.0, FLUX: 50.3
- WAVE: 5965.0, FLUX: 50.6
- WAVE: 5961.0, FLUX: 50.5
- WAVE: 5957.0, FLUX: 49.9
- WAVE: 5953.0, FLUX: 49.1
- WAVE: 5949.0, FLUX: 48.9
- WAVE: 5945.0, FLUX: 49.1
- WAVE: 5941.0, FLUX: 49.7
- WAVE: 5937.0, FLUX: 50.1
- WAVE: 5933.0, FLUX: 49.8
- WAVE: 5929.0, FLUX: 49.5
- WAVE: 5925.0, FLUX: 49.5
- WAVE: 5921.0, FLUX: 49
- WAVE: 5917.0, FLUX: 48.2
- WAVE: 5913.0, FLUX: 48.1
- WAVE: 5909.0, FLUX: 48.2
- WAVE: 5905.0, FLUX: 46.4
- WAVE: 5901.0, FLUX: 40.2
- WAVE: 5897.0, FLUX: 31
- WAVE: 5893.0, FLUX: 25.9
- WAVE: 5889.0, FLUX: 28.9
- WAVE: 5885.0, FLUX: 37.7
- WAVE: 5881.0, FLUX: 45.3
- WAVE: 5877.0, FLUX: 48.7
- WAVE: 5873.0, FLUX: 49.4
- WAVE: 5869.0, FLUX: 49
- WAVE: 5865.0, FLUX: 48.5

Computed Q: -2.6 angstrom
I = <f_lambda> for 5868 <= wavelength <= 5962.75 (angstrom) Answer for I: 45.5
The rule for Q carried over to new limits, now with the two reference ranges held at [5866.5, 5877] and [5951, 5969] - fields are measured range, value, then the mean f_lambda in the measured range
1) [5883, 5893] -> 3.54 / 31.8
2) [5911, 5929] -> 0.30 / 48.8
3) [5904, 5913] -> 0.35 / 47.6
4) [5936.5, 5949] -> 0.10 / 49.5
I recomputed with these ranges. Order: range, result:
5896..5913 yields 42.8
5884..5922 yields 40.2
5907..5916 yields 48.2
